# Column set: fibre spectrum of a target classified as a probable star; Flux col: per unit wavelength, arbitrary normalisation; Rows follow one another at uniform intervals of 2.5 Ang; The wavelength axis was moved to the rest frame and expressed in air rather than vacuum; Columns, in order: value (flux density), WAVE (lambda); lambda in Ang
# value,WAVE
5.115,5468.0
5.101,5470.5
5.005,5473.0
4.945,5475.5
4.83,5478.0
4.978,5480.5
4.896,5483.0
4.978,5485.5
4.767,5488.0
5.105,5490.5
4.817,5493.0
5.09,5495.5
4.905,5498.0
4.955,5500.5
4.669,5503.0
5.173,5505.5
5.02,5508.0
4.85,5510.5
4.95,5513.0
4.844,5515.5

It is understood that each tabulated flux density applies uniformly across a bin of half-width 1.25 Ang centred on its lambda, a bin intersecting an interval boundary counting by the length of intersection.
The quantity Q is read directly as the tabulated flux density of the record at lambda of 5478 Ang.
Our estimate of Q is 4.83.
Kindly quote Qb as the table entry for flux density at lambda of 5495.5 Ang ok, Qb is 5.09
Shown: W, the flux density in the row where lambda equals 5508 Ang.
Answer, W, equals 5.02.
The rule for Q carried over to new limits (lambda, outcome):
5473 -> 5.005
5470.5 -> 5.101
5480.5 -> 4.978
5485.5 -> 4.978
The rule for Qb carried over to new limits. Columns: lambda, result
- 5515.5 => 4.844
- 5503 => 4.669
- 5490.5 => 5.105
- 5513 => 4.95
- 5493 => 4.817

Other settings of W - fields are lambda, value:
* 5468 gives 5.115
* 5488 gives 4.767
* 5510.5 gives 4.85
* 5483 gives 4.896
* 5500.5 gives 4.955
